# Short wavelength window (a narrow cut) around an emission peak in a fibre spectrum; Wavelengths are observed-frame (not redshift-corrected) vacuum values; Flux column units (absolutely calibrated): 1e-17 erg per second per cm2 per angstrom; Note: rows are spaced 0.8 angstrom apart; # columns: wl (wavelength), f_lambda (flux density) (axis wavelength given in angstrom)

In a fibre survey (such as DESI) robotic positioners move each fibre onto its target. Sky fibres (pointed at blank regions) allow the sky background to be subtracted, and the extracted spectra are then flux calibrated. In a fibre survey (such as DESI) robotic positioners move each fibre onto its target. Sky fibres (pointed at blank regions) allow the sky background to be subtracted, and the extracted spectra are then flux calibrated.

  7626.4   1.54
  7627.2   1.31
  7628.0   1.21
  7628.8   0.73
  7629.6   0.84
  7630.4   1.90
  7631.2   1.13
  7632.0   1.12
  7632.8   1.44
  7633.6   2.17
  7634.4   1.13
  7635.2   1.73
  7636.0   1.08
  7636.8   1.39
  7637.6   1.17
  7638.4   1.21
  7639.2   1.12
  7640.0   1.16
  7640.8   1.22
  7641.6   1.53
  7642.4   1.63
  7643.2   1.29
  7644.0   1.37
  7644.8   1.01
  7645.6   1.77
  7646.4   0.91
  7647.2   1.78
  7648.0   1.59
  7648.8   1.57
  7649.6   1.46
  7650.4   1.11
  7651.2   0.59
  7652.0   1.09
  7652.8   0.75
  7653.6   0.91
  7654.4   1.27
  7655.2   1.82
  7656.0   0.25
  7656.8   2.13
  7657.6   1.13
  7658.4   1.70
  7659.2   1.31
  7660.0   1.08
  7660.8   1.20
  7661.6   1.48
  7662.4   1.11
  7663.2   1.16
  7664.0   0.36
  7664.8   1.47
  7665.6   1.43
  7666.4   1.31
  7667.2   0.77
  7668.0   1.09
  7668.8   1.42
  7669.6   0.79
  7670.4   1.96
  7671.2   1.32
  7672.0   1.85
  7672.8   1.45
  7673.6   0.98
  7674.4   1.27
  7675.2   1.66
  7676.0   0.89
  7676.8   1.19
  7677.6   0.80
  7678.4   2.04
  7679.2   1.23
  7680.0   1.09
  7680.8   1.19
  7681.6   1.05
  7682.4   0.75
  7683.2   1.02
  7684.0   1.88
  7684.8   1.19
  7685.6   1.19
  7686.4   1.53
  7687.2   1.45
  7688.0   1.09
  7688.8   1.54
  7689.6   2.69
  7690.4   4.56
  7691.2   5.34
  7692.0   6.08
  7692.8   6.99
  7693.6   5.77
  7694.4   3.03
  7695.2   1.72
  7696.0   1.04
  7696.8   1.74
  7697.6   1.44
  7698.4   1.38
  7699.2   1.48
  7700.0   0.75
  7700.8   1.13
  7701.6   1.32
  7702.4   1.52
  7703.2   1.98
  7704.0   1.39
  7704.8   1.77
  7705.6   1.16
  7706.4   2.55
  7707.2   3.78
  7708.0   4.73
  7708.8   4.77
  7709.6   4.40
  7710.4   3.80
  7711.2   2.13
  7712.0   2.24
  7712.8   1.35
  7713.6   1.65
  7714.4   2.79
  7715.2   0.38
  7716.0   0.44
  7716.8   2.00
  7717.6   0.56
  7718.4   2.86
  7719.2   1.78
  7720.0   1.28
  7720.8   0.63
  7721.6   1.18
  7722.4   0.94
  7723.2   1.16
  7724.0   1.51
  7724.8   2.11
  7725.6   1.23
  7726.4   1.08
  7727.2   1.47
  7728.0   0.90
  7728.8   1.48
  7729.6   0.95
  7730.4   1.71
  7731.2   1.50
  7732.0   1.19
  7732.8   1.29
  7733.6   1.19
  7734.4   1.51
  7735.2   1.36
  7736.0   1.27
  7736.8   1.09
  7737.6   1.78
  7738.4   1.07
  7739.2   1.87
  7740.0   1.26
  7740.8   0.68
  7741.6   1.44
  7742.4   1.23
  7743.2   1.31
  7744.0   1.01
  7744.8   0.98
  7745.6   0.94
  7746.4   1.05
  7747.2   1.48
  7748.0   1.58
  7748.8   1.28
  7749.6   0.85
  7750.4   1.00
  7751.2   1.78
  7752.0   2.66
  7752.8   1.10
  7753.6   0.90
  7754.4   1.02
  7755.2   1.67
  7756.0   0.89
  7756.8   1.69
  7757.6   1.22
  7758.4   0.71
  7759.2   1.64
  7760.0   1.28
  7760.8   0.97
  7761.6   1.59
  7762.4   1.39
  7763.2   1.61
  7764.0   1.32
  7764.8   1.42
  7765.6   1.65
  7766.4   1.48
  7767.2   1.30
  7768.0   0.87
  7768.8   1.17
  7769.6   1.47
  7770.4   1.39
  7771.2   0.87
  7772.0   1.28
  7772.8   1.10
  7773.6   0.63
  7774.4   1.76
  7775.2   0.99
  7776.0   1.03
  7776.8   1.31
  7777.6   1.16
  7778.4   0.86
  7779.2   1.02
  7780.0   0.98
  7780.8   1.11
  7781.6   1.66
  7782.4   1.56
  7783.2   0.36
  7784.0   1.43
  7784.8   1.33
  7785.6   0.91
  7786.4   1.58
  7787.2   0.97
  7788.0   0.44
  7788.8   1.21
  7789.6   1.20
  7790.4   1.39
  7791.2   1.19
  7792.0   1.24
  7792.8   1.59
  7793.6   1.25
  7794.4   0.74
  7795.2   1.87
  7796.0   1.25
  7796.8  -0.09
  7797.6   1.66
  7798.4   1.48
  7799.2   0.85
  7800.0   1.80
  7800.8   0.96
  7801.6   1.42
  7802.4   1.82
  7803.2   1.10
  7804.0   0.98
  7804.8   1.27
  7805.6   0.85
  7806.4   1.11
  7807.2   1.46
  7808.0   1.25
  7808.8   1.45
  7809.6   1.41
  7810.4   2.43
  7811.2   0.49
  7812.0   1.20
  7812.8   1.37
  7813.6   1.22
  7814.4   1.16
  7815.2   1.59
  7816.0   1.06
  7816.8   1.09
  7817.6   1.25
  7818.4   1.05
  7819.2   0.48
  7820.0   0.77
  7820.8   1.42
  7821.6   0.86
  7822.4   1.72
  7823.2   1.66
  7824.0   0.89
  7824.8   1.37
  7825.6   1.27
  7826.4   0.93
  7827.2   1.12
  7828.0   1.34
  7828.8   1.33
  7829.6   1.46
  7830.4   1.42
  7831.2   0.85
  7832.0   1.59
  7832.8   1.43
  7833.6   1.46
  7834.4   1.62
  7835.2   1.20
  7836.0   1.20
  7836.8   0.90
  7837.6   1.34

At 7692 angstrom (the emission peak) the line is [S II] 6716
